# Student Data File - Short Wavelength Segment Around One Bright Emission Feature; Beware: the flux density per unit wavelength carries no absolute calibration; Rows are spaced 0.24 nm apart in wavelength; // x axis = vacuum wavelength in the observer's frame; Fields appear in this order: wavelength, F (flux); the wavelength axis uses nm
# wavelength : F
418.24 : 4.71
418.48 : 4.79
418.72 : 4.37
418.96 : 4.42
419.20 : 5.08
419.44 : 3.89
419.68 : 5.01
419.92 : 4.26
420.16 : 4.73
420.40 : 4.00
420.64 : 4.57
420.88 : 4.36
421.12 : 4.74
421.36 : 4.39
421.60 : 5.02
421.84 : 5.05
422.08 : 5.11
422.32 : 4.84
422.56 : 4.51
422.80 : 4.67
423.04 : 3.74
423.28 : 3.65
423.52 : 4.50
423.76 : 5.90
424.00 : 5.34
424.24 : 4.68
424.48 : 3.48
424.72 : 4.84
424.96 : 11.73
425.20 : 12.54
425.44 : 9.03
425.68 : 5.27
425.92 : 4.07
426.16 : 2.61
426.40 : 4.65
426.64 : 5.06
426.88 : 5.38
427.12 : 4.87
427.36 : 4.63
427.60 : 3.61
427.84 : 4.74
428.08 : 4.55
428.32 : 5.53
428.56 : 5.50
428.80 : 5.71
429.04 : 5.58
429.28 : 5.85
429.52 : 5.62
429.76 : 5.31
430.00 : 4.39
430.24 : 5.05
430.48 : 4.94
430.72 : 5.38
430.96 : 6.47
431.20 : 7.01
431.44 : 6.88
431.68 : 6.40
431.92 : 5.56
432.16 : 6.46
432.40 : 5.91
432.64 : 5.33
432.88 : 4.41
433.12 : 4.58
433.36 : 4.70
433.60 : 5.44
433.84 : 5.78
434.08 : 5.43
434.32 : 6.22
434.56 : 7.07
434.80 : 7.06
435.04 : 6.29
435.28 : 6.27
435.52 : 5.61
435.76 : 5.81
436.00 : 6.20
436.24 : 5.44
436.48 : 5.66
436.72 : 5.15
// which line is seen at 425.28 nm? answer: [O II] 3727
